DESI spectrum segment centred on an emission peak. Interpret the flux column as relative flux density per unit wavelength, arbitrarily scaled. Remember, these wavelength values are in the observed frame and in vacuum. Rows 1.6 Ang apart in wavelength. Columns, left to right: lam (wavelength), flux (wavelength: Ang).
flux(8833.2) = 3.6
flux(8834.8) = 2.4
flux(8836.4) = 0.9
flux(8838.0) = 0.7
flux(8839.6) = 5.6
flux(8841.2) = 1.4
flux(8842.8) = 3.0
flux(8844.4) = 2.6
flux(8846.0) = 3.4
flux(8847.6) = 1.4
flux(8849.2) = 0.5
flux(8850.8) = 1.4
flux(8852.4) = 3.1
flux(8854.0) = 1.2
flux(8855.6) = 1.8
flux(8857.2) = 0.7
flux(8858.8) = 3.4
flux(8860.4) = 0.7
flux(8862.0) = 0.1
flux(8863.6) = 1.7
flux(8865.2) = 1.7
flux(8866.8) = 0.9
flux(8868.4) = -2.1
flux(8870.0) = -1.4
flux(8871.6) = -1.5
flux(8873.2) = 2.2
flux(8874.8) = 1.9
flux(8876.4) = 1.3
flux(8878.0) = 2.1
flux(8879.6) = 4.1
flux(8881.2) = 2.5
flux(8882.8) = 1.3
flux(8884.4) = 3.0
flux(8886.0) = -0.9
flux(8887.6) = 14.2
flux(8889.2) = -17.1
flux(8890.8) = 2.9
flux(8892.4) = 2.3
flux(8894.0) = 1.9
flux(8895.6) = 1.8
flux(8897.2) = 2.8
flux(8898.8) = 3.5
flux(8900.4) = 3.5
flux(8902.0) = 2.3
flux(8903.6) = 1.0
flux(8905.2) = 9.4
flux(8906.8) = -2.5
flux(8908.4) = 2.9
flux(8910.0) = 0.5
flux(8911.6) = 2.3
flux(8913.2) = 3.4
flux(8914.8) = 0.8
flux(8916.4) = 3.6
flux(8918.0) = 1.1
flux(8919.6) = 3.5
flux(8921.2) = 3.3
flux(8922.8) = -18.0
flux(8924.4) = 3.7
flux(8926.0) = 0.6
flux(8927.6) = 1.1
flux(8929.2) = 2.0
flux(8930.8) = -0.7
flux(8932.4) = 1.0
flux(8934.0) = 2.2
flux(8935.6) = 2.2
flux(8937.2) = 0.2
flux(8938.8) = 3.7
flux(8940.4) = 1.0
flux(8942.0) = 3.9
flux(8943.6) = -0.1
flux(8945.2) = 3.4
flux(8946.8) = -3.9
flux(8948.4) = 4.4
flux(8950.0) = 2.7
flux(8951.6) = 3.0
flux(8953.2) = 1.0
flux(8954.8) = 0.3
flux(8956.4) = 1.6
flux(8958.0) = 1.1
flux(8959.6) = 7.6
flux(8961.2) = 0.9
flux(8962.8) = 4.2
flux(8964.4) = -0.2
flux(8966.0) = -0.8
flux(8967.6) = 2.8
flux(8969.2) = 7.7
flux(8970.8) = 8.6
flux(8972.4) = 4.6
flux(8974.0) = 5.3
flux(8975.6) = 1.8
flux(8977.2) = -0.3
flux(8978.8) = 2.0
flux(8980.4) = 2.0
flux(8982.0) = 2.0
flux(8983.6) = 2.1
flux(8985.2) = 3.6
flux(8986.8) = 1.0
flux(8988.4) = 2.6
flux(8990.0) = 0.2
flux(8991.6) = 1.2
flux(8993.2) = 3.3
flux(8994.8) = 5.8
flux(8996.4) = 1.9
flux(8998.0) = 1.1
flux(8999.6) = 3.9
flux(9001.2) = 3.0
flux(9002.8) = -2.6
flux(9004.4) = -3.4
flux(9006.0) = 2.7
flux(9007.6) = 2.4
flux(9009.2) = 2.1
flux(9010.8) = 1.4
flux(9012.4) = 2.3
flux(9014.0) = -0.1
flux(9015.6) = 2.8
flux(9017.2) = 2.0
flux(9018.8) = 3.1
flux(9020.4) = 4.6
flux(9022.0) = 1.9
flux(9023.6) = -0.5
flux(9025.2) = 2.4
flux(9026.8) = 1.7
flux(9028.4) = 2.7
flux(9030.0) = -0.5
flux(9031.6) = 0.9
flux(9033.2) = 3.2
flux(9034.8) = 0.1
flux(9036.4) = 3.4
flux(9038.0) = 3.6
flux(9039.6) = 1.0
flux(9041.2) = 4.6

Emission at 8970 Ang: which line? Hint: Hbeta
